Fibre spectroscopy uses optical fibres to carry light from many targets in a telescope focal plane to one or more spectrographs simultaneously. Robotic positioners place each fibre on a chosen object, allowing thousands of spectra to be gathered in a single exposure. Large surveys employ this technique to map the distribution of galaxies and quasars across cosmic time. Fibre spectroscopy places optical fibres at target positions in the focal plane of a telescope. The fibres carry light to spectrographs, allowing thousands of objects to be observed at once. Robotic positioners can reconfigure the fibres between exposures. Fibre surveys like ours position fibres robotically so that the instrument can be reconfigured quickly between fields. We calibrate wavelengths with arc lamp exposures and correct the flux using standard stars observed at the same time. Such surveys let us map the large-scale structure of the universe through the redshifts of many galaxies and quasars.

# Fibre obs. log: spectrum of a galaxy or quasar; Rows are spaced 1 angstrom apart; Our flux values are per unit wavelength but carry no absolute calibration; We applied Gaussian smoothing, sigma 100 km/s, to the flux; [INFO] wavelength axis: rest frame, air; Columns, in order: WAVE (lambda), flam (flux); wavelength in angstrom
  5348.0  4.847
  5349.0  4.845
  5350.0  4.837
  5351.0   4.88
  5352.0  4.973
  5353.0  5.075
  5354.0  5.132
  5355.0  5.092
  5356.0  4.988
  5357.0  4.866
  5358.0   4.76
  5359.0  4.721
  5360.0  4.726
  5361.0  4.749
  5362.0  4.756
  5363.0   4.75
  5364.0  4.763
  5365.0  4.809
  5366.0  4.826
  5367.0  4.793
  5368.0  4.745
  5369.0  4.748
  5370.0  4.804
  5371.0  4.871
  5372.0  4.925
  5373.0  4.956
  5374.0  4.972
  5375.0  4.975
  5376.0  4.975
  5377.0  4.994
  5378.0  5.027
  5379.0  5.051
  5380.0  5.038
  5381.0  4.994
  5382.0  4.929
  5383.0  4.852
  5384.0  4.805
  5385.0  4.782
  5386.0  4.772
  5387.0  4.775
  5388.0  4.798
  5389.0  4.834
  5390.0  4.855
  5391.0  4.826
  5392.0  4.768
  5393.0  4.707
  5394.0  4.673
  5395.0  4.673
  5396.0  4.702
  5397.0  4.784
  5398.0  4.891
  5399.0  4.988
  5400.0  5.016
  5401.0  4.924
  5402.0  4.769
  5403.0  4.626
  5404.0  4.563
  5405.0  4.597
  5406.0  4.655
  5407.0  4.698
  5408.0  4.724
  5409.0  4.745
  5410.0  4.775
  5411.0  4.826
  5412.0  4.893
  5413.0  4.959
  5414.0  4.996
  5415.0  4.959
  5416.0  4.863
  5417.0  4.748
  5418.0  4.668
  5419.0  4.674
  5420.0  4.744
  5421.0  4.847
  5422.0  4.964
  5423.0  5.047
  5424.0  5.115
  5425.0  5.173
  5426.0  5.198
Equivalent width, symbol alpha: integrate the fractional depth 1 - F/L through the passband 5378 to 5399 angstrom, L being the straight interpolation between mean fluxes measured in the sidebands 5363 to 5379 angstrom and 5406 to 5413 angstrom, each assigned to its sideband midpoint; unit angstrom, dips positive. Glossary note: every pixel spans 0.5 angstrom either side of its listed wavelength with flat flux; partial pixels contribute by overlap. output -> 0.0 angstrom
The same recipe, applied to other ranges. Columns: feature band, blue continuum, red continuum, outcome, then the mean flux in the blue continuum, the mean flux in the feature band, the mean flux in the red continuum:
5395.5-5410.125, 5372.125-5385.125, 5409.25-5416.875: 0.42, 4.95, 4.76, 4.88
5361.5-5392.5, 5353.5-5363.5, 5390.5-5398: -0.43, 4.85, 4.86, 4.74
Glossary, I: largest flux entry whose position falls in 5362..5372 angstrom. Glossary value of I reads 4.925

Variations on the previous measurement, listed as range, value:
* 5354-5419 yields 5.132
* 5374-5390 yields 5.051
